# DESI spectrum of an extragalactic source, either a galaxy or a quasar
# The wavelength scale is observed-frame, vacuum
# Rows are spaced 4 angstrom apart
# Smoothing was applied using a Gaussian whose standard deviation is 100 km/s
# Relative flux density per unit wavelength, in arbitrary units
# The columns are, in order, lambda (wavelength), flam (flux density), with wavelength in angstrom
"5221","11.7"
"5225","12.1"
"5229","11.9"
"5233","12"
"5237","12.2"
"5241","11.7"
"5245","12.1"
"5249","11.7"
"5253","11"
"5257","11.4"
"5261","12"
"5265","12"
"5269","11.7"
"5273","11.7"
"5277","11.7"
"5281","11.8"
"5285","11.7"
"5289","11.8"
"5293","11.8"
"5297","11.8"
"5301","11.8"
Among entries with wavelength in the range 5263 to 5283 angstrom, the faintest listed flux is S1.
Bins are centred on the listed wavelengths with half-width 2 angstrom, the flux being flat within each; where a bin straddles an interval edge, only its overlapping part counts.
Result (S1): 11.7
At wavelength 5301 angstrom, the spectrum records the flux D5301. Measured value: 11.8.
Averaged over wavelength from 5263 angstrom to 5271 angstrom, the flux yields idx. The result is 11.8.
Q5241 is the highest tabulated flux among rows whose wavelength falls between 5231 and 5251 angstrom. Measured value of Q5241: 12.2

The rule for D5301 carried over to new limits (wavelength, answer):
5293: 11.8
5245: 12.1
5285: 11.7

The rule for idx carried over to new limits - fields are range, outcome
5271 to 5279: 11.7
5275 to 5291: 11.8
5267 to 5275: 11.7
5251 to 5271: 11.6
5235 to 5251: 11.9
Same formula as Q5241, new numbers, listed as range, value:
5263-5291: 12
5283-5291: 11.8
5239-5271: 12.1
